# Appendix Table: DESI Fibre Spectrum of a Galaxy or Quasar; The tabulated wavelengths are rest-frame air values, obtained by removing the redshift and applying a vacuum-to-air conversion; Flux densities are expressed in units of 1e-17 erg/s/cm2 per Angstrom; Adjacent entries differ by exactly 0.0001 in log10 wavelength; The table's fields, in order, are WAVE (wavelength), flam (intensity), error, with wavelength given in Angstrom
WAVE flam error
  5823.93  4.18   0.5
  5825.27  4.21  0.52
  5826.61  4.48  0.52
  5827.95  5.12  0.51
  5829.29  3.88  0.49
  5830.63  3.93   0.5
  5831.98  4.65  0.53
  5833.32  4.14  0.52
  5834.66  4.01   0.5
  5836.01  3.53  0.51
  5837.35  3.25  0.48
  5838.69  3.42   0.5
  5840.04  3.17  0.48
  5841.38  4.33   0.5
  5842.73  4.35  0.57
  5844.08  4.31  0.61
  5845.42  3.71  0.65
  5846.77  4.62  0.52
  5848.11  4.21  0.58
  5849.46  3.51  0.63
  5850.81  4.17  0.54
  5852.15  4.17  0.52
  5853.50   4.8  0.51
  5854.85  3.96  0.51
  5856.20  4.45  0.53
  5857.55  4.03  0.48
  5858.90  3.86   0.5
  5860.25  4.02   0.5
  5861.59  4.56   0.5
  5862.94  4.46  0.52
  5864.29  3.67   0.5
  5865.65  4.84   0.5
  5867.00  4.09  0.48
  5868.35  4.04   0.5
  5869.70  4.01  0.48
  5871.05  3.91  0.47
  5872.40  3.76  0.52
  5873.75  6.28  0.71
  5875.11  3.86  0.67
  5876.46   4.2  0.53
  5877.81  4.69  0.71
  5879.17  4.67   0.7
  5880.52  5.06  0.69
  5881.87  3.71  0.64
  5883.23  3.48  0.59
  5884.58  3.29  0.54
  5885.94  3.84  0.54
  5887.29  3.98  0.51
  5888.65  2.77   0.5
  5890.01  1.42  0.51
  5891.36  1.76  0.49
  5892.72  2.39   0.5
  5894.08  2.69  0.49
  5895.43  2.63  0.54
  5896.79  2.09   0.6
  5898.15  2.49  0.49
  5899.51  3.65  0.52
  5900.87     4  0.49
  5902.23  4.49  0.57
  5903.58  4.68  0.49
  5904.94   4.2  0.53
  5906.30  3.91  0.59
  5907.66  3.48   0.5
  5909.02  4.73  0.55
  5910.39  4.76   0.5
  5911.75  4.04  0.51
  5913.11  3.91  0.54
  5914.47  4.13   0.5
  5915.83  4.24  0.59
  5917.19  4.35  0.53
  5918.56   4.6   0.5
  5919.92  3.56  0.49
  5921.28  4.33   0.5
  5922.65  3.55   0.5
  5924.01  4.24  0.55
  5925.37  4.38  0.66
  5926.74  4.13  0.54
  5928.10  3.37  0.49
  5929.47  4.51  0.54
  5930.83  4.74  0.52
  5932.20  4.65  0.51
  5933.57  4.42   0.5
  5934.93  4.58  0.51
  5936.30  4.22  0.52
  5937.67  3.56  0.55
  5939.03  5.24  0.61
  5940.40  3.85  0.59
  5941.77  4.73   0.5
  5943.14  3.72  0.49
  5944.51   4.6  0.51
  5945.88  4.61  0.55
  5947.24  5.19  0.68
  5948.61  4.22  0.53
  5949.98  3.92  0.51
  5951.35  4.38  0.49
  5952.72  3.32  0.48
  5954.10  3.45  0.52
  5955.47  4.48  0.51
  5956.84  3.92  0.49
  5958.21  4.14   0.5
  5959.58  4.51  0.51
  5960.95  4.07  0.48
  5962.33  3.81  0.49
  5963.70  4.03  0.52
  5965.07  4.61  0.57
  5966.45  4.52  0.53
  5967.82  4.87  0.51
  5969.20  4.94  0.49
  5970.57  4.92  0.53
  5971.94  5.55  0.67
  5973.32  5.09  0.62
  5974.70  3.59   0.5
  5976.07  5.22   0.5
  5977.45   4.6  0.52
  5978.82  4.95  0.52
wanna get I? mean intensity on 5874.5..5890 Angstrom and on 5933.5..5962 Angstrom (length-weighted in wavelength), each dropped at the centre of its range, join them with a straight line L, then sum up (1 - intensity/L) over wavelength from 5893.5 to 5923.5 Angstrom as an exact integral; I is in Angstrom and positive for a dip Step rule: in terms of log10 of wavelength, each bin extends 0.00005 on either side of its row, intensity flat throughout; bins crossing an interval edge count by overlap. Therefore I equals 1.2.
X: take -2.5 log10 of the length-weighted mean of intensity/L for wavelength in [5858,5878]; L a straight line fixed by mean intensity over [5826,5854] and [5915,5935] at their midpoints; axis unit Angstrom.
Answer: -0.037 mag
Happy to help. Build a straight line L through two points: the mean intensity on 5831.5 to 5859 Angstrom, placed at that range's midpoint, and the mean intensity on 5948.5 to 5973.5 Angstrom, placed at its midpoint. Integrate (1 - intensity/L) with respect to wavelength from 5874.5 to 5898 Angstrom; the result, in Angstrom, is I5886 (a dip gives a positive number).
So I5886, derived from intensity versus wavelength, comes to 4.7 Angstrom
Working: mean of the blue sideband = 4.03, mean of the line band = 3.3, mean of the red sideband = 4.34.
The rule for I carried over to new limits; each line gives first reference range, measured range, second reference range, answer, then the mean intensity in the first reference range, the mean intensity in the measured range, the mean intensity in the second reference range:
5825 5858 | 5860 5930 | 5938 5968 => 4.9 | 4.1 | 3.88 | 4.26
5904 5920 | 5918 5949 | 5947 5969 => -0.8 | 4.19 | 4.31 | 4.21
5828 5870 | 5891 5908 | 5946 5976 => 3.8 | 4.09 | 3.29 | 4.38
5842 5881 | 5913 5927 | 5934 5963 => 0.3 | 4.28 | 4.14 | 4.22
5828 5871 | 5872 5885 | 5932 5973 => -0.5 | 4.08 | 4.33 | 4.37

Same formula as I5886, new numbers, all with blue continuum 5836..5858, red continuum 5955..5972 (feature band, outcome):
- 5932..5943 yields -0.02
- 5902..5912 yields -0.11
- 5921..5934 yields 0.28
